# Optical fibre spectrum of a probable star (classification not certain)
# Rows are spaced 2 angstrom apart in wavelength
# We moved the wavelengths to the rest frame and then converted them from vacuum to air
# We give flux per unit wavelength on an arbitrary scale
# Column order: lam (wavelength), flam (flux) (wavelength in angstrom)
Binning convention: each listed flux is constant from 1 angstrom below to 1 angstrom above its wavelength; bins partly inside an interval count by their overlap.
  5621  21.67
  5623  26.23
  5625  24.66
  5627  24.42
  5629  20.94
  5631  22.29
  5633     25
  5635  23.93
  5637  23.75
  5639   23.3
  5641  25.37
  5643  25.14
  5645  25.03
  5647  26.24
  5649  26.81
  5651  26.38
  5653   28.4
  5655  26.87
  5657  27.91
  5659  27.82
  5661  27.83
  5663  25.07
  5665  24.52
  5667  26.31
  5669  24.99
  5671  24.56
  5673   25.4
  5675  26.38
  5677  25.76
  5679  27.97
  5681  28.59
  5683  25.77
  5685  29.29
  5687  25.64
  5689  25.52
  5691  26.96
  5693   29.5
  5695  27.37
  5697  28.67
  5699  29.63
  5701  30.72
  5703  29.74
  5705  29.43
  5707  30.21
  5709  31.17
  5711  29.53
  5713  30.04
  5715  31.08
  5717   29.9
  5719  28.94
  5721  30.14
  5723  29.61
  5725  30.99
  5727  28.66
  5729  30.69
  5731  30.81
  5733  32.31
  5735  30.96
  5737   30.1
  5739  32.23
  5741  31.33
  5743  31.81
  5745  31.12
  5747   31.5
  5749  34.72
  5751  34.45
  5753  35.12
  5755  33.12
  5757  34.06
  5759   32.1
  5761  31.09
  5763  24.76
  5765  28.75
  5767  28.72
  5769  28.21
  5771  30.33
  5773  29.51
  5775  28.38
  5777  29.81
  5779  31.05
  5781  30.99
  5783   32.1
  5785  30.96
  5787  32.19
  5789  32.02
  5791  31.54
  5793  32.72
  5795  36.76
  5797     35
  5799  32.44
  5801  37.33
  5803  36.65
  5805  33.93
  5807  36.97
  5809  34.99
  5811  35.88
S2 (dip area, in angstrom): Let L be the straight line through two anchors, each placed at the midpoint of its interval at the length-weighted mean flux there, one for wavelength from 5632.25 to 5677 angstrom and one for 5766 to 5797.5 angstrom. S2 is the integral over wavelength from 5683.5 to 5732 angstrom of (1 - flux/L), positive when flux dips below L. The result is -2.16 angstrom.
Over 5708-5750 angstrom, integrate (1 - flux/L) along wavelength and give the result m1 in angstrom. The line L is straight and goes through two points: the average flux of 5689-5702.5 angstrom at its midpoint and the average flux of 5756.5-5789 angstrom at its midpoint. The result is -2.2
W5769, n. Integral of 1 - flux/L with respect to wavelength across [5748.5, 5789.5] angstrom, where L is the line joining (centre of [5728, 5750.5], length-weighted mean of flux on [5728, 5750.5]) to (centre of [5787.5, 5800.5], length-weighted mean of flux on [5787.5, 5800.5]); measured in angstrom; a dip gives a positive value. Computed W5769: 2.1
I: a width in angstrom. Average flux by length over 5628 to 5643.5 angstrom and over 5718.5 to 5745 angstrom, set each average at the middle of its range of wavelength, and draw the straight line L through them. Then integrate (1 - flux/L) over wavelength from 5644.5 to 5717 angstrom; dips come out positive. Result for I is -1.8 angstrom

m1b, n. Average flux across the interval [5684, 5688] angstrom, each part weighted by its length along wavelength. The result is 27.5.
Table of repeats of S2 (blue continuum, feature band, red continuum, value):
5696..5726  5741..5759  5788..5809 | -0.6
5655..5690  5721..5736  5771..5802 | -0.7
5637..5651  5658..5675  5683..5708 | 0.5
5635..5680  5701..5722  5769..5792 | -1.5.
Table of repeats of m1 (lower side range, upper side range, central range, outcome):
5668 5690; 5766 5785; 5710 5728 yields -1.3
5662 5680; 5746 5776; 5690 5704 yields -0.9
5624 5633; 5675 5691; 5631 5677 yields -1.3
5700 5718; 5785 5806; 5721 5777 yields 1.7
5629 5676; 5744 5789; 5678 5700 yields -0.3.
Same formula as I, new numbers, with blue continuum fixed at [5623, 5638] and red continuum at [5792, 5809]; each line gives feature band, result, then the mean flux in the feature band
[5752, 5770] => 1.03 angstrom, 30.7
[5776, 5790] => 1.12 angstrom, 31.3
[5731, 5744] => -0.19 angstrom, 31.4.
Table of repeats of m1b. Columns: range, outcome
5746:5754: 33.9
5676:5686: 27.5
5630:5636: 23.7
